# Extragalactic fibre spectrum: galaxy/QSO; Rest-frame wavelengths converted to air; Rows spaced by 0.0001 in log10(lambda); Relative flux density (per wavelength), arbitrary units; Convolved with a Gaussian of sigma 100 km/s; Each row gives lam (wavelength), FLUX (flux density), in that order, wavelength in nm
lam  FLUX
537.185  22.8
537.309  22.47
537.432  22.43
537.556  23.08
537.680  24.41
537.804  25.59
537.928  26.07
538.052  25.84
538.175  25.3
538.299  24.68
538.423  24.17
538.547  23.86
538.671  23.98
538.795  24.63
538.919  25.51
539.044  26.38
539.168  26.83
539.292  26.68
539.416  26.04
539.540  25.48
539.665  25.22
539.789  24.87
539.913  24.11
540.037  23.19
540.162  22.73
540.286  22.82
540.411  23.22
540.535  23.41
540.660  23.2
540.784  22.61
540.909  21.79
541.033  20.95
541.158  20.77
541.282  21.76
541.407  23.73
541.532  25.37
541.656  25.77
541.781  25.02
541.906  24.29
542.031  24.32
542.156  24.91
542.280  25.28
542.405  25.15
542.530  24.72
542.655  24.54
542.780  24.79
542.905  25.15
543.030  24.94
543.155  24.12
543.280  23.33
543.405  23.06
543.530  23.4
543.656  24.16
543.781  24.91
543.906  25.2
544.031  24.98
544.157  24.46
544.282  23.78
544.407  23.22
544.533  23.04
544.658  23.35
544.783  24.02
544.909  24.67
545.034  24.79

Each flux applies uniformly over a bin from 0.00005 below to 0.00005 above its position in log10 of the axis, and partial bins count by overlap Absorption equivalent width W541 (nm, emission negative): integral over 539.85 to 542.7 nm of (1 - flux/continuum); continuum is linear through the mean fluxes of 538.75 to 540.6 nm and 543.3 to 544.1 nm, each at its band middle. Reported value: 0.10 nm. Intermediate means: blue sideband 24.7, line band 23.6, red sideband 24.2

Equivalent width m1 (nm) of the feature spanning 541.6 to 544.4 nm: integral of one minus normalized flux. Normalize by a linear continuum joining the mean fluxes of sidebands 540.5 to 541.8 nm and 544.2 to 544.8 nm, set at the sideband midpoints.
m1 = -0.15 nm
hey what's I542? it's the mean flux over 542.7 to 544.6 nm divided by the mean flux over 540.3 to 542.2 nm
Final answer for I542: 1.0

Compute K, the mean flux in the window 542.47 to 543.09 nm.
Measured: 24.8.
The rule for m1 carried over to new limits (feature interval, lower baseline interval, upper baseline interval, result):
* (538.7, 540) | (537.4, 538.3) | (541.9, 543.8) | -0.04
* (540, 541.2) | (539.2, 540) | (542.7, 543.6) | 0.12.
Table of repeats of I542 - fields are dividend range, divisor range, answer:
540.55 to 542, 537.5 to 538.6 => 0.94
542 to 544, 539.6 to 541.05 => 1.05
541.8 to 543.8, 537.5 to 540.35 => 0.98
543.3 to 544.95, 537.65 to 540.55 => 0.97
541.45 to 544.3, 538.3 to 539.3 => 0.98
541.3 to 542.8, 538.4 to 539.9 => 0.98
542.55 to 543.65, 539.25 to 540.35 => 0.99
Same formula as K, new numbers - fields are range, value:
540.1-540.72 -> 23.1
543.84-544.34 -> 24.6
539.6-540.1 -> 24.3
